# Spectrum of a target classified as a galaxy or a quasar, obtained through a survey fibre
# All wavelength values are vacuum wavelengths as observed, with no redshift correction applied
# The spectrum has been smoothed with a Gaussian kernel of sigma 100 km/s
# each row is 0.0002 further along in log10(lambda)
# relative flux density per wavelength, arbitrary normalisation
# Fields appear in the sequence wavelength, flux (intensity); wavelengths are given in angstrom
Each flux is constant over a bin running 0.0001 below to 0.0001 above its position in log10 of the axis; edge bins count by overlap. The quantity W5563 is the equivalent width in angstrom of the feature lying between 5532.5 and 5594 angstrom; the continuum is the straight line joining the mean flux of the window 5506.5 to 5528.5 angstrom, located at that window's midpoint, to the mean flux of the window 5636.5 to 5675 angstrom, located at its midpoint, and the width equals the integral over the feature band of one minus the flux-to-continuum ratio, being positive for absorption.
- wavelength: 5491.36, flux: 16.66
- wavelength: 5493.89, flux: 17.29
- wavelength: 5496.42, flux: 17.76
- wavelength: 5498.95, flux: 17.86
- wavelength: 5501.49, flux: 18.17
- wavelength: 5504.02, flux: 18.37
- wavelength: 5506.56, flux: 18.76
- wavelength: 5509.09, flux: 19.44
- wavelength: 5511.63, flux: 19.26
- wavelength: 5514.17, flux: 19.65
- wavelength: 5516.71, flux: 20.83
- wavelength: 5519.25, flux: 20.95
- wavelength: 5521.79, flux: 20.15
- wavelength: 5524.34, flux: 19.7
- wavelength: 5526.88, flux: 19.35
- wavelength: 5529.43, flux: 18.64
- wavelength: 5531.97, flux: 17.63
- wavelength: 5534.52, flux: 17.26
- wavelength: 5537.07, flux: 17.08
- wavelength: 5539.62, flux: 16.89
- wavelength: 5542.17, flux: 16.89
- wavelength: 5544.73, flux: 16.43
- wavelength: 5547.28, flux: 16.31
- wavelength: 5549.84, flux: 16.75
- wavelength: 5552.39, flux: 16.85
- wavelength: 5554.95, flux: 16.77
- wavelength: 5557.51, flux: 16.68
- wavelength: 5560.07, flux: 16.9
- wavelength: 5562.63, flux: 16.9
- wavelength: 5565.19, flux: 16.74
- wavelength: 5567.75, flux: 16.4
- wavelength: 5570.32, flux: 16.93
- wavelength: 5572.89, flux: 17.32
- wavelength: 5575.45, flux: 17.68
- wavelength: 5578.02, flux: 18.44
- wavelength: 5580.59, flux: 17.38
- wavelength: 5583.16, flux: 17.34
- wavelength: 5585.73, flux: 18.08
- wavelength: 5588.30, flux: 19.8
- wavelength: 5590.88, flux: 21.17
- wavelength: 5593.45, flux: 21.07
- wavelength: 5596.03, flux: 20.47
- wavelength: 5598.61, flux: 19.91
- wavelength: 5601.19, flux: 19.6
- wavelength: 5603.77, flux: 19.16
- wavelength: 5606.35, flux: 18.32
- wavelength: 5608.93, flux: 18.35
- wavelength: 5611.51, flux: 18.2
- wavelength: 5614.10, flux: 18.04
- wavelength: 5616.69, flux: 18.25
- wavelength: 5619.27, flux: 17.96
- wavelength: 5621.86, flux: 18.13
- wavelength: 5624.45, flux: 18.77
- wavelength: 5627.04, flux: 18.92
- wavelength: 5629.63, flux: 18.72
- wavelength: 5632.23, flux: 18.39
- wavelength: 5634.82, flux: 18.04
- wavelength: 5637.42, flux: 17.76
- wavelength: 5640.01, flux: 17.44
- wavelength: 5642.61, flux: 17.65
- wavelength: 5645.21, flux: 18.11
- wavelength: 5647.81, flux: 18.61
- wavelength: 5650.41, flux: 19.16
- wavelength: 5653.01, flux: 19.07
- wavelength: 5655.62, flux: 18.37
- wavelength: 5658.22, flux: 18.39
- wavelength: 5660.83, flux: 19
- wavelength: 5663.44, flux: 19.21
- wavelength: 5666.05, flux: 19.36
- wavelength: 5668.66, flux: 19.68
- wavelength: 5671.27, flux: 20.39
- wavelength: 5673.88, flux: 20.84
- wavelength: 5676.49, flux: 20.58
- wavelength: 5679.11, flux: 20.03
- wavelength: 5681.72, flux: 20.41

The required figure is 6.4 angstrom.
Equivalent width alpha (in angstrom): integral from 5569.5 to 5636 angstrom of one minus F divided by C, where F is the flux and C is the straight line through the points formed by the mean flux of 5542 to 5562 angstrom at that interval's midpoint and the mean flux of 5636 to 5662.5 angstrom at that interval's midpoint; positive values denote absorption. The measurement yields -4.1 angstrom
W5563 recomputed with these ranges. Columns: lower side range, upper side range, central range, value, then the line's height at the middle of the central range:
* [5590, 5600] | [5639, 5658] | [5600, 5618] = 1.33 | 20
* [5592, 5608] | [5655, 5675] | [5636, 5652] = 1.14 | 19.5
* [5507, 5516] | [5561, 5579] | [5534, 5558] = 1.77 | 18.1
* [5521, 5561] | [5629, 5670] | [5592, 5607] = -1.47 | 18.1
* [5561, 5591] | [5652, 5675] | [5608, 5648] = 1.05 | 18.7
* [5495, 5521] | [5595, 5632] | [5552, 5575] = 2.50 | 18.9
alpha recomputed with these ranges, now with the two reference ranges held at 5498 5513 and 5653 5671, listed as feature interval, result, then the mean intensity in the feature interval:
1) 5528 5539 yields 0.6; 17.6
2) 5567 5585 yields 1.4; 17.4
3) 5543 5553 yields 1.2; 16.6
